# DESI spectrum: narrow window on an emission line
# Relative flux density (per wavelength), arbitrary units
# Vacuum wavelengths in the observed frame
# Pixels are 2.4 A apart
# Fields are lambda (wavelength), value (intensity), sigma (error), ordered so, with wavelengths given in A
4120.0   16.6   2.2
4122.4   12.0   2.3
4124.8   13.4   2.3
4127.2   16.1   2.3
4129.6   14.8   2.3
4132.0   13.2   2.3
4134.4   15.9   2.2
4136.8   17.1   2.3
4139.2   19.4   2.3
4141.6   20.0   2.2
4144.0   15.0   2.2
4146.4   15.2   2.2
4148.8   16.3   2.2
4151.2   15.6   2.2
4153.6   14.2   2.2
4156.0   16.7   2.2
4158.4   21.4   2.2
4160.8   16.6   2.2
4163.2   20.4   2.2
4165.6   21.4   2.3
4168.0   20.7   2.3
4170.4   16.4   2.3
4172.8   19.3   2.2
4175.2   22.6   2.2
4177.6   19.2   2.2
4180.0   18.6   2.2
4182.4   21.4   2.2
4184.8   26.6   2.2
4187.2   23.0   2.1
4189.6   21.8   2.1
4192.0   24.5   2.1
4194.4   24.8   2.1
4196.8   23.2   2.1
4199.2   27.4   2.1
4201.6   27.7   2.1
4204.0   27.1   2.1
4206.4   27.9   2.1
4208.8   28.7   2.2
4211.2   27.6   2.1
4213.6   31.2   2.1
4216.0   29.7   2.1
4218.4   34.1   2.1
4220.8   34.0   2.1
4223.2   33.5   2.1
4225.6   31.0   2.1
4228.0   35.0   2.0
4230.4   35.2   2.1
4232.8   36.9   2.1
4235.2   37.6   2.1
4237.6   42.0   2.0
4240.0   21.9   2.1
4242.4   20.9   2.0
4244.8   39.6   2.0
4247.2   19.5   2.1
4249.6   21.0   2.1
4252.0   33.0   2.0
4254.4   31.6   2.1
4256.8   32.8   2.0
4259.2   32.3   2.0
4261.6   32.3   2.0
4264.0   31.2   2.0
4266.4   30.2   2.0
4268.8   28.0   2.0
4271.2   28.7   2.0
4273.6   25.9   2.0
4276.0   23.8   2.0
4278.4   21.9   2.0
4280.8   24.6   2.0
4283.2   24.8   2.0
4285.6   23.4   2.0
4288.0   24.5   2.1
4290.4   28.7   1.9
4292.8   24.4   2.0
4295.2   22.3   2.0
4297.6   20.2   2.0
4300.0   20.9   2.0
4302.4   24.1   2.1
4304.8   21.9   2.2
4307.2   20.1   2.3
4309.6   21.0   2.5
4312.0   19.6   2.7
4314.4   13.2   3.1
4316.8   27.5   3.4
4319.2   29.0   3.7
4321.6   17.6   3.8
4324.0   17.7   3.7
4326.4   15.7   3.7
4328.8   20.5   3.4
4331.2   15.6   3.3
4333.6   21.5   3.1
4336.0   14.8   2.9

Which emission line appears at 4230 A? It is C IV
